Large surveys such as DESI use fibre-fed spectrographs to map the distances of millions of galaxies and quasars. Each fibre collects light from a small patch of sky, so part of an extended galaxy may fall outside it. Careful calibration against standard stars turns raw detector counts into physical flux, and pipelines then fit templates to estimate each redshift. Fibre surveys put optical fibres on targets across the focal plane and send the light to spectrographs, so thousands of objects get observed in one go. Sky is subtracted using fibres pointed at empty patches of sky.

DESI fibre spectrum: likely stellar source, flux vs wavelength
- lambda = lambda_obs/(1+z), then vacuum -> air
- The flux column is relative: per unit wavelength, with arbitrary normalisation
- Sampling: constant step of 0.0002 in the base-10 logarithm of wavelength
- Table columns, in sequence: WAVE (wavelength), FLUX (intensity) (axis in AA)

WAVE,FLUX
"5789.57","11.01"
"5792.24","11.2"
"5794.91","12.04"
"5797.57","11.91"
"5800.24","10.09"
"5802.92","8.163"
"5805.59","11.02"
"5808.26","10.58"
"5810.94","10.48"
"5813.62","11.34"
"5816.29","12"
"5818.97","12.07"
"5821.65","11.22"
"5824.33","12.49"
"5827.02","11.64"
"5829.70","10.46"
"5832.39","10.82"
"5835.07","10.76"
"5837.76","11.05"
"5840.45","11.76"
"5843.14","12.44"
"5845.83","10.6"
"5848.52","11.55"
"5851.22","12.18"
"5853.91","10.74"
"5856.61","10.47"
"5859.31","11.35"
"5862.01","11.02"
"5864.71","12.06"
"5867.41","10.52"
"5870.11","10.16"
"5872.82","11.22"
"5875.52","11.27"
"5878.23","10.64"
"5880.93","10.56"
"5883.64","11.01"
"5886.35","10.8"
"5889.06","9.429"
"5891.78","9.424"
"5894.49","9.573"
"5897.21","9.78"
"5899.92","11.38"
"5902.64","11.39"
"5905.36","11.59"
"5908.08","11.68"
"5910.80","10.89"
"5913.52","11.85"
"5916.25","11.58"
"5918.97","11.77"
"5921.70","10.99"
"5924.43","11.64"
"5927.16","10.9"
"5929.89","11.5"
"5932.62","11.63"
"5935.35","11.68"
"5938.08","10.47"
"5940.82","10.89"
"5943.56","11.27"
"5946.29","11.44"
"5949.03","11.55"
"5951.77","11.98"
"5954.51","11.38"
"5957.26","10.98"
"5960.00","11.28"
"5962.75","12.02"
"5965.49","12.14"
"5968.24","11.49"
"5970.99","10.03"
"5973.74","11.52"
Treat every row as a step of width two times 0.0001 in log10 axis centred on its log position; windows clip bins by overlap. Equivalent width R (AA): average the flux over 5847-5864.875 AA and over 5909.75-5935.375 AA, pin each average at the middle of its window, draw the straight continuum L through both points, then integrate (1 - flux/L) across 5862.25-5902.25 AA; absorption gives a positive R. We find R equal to 2.65 AA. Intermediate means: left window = 11.3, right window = 11.4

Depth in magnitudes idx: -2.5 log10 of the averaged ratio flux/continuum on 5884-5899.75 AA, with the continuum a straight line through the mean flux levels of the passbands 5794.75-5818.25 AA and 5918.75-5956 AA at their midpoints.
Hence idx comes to 0.12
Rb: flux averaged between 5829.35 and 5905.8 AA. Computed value 10.9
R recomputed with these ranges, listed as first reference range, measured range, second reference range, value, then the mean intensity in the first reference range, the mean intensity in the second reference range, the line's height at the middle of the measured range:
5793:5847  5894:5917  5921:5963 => 0.3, 11.2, 11.3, 11.3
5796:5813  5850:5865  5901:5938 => -0.5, 10.4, 11.4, 10.9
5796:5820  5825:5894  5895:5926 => 0.6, 10.9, 11.3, 11.1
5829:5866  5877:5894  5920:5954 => 1.5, 11.2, 11.3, 11.3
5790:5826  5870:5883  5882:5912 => -0.1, 11.1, 10.6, 10.7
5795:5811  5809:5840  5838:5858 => -1.1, 10.5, 11.4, 10.9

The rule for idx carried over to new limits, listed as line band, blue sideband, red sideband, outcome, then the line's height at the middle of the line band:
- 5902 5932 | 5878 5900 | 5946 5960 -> -0.068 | 10.8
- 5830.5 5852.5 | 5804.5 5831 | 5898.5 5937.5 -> -0.001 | 11.4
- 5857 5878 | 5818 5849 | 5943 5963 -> 0.037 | 11.4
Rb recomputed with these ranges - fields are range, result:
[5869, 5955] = 11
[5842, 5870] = 11.2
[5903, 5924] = 11.5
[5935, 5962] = 11.3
